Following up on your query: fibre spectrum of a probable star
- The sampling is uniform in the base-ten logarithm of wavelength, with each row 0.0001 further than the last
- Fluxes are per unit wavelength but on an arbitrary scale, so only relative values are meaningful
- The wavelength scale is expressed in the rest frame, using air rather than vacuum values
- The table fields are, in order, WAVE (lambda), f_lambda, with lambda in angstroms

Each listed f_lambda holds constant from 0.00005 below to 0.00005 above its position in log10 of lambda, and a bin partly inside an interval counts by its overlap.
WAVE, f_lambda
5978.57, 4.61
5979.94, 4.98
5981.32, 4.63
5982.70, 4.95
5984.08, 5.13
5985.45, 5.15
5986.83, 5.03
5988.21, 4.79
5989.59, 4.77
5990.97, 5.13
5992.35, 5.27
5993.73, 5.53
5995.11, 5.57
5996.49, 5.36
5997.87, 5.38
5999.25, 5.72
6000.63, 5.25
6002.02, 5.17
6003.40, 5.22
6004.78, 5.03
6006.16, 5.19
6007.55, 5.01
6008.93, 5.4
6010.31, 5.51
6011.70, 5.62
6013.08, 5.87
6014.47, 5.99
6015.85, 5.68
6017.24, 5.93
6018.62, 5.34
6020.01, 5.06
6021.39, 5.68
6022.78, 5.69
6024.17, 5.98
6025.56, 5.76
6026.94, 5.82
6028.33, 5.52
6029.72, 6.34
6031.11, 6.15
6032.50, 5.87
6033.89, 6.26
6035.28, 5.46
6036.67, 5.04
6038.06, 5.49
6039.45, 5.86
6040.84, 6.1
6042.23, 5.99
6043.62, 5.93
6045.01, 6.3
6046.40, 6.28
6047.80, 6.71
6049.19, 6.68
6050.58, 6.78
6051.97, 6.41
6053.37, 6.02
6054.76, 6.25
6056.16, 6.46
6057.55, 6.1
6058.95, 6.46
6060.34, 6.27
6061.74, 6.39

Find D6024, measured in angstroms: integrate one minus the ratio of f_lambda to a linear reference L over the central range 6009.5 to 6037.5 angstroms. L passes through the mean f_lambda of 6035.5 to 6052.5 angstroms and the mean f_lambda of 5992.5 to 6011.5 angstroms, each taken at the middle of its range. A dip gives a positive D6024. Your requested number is 0.03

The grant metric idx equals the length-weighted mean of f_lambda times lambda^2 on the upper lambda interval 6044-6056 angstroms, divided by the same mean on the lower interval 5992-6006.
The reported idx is 1.2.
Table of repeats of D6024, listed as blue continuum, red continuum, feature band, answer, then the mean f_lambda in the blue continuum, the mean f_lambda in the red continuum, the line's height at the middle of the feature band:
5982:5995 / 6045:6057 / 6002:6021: 0.5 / 5.1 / 6.44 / 5.59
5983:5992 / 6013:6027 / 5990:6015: -0.3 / 5.01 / 5.7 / 5.33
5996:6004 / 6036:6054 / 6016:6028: 0.2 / 5.35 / 6.13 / 5.73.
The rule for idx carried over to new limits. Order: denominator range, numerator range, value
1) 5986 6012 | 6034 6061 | 1.19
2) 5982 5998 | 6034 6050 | 1.18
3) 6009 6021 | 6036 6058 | 1.11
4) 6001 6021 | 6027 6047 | 1.09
